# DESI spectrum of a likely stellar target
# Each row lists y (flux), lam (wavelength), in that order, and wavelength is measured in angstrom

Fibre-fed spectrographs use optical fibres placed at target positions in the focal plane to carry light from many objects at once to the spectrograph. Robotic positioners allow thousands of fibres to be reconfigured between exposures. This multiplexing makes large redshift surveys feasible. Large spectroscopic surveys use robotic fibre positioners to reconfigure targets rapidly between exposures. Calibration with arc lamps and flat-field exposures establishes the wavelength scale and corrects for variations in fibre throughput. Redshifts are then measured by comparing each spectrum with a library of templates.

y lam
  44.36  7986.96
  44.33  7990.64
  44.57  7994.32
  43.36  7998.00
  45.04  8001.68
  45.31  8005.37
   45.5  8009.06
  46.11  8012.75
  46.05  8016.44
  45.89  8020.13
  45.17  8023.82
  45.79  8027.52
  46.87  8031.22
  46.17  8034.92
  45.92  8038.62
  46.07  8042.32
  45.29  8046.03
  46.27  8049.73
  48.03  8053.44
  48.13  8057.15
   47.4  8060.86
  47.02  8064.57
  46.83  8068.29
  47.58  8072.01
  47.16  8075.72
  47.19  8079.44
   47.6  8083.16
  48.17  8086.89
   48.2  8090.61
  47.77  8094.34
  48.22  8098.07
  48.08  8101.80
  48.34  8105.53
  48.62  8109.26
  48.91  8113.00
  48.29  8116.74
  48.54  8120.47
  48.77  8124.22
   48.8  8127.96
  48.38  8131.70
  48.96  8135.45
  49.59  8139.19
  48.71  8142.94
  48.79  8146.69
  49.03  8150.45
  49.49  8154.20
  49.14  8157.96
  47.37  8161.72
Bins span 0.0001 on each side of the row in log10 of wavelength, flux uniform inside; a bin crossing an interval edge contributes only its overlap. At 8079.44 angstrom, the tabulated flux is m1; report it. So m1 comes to 47.19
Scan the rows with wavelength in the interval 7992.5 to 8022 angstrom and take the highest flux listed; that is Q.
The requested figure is 46.11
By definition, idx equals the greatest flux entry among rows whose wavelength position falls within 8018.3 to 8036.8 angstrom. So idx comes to 46.87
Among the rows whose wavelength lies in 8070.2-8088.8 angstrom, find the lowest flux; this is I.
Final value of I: 47.16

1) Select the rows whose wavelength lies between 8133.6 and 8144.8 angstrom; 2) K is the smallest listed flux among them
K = 48.71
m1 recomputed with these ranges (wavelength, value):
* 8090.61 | 48.2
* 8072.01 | 47.58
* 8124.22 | 48.77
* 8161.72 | 47.37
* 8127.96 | 48.8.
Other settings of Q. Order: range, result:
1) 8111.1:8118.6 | 48.91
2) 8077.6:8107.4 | 48.34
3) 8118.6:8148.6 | 49.59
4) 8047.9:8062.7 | 48.13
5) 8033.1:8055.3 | 48.03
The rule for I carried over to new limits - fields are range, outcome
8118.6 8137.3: 48.38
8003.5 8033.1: 45.17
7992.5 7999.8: 43.36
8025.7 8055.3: 45.29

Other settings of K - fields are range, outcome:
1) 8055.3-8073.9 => 46.83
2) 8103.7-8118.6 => 48.29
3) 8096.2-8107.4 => 48.08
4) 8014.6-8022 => 45.89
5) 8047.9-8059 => 46.27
